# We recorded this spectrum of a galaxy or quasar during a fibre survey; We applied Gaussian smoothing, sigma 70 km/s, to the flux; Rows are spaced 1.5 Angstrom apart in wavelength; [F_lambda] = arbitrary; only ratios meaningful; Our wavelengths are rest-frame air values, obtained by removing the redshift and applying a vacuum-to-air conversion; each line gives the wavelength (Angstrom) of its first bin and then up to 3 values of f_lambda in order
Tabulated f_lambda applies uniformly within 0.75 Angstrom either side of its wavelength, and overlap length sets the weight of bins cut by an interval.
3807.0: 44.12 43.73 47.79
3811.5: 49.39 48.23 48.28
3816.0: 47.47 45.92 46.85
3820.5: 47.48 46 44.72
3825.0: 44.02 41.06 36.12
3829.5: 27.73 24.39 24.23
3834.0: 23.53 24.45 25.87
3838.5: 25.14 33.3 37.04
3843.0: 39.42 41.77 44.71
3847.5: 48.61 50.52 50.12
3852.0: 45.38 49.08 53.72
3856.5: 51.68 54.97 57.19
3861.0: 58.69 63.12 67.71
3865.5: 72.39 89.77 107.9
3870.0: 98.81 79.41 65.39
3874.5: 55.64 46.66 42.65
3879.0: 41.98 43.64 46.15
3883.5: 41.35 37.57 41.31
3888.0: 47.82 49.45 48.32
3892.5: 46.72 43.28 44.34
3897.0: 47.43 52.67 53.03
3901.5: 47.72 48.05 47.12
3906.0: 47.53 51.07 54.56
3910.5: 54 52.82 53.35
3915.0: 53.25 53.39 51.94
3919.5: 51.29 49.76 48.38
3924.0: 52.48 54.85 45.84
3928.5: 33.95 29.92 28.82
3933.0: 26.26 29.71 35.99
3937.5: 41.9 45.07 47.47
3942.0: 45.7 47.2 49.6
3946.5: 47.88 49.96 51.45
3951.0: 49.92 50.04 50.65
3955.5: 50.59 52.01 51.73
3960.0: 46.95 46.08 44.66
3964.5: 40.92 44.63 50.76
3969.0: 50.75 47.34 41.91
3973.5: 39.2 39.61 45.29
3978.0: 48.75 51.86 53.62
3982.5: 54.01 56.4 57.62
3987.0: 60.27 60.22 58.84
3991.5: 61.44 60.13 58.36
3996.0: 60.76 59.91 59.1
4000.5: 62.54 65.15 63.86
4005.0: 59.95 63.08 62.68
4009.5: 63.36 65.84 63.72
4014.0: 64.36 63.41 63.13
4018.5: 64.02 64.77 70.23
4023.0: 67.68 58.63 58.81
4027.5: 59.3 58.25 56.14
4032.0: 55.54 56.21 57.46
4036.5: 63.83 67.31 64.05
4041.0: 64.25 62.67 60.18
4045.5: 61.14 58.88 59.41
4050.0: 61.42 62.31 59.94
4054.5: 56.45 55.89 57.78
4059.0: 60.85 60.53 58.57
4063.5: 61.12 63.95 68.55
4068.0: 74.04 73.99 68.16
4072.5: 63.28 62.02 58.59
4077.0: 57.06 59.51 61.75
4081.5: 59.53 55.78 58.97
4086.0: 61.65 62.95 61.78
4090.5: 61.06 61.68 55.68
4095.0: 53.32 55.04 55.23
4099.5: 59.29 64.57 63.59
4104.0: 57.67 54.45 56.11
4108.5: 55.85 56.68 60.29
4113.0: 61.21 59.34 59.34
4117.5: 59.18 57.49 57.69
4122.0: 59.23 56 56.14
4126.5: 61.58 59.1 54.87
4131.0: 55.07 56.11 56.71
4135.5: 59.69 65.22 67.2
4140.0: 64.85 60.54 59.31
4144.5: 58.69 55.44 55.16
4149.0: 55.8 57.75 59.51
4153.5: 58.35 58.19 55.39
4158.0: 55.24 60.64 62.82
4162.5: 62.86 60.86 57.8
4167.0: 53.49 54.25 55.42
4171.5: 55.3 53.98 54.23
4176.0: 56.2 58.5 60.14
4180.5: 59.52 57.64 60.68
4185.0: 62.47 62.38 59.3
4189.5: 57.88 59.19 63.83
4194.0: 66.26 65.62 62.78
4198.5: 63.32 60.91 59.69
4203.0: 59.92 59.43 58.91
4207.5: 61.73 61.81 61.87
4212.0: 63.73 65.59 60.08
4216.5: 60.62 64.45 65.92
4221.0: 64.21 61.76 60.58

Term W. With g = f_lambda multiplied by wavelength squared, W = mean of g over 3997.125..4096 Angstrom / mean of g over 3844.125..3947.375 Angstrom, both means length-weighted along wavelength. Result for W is 1.31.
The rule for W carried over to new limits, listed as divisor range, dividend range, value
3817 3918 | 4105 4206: 1.39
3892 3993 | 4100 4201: 1.36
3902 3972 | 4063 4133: 1.39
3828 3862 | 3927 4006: 1.29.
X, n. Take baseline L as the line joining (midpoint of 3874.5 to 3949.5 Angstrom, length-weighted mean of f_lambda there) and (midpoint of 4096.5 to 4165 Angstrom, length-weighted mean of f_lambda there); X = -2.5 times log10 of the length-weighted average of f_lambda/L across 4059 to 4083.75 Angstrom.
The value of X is -0.14 mag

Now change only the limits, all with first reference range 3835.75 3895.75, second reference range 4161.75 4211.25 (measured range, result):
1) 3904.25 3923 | 0.033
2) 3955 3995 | 0.079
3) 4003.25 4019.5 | -0.145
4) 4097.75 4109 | -0.016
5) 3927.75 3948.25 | 0.329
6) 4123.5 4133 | 0.022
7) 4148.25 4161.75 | 0.013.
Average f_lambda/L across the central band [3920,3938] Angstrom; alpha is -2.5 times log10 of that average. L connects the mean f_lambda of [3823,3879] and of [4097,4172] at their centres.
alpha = 0.290 mag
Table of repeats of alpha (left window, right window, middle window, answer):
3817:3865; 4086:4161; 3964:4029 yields -0.11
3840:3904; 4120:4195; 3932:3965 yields 0.20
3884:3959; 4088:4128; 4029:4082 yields -0.12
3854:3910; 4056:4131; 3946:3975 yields 0.20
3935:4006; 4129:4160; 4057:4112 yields -0.08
